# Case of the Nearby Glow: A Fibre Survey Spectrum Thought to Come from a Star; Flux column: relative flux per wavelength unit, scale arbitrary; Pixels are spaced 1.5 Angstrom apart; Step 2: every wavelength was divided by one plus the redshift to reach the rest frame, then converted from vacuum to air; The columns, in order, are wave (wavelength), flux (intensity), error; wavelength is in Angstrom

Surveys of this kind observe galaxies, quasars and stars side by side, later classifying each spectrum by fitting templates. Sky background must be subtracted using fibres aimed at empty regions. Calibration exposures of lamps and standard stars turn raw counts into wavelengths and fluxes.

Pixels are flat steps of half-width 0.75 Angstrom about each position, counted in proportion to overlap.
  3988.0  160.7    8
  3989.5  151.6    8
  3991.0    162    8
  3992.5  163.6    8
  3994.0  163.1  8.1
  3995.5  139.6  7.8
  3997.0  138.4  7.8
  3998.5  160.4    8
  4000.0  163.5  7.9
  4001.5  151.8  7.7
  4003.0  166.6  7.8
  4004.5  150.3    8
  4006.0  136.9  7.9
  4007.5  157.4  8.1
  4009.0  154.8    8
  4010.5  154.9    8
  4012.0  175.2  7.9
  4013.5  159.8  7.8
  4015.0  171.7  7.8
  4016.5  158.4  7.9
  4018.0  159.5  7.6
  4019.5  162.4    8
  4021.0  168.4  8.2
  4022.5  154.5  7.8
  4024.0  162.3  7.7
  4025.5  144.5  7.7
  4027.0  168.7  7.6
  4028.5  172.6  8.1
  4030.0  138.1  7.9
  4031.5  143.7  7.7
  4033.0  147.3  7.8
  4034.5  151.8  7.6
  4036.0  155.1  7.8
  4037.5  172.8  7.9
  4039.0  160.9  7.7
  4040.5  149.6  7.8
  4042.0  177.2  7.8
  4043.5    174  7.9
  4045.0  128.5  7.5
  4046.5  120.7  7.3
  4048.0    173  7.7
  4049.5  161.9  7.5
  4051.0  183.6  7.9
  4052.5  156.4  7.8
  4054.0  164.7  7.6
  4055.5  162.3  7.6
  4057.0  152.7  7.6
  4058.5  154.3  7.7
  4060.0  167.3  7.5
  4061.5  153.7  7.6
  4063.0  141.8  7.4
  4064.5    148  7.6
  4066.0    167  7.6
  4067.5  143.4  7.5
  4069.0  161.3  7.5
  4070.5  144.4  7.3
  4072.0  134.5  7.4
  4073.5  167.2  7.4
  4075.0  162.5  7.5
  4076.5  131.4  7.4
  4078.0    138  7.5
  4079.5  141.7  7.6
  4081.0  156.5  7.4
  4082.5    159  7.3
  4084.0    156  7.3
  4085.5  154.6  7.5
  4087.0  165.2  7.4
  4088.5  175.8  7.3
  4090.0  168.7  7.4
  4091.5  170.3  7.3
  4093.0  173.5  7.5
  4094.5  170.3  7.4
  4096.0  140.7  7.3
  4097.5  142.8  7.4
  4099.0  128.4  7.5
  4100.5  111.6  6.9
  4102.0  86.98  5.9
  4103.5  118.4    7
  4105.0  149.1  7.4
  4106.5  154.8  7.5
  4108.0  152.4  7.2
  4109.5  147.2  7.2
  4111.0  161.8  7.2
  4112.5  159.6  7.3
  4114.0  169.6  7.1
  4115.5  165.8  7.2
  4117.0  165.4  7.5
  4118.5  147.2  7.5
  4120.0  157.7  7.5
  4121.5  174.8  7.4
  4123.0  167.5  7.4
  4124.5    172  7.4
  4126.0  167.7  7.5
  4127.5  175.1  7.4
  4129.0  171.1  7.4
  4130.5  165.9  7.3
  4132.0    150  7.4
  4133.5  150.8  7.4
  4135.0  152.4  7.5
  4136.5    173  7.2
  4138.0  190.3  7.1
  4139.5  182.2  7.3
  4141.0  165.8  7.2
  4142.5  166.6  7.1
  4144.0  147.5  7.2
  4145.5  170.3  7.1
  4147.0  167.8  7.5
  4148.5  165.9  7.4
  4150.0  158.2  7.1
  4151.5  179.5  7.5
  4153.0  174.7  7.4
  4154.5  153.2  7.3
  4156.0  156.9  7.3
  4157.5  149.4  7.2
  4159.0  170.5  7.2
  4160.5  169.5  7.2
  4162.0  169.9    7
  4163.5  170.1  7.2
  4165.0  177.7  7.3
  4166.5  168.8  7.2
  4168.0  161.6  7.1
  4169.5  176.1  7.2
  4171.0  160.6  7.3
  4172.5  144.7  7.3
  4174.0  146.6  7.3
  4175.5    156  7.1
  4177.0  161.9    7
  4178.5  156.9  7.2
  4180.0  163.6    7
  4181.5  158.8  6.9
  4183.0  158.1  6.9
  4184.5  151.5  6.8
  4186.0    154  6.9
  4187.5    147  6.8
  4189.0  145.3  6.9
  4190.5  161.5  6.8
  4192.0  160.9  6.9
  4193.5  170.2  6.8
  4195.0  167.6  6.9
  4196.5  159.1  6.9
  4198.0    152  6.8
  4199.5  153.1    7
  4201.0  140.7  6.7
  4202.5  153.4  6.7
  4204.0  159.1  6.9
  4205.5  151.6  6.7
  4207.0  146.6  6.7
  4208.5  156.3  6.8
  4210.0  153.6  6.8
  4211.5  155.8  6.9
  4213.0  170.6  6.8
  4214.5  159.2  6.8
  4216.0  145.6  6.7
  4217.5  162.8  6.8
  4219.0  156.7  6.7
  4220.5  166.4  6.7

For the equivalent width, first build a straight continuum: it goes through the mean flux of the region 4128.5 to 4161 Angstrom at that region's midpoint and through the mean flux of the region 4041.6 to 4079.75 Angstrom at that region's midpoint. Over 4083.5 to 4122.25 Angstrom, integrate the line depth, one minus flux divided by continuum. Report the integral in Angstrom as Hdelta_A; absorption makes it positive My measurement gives 1.7 Angstrom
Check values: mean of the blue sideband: 154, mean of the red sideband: 165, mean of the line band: 153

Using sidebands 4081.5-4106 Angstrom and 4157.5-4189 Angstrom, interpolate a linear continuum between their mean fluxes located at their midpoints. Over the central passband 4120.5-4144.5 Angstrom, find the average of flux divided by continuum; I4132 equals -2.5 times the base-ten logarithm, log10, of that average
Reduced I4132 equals -0.09 mag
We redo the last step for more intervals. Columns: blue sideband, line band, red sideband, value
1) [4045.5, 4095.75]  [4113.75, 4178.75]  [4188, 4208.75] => -0.06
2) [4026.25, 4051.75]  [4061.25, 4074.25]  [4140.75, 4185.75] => 0.05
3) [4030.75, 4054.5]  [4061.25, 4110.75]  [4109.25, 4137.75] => 0.08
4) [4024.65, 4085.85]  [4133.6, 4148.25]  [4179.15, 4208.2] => -0.08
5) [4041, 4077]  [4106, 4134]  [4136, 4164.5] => 0.01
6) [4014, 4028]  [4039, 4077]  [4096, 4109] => -0.06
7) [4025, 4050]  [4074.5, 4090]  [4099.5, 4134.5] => 0.00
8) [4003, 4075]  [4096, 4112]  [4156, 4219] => 0.16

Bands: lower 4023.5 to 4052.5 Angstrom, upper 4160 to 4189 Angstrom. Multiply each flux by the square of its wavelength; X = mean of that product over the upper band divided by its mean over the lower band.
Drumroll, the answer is 1.09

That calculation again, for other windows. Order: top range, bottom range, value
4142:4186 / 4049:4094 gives 1.08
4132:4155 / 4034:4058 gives 1.10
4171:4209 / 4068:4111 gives 1.09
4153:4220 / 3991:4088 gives 1.09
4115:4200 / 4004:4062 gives 1.09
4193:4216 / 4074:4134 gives 1.06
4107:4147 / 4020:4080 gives 1.10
